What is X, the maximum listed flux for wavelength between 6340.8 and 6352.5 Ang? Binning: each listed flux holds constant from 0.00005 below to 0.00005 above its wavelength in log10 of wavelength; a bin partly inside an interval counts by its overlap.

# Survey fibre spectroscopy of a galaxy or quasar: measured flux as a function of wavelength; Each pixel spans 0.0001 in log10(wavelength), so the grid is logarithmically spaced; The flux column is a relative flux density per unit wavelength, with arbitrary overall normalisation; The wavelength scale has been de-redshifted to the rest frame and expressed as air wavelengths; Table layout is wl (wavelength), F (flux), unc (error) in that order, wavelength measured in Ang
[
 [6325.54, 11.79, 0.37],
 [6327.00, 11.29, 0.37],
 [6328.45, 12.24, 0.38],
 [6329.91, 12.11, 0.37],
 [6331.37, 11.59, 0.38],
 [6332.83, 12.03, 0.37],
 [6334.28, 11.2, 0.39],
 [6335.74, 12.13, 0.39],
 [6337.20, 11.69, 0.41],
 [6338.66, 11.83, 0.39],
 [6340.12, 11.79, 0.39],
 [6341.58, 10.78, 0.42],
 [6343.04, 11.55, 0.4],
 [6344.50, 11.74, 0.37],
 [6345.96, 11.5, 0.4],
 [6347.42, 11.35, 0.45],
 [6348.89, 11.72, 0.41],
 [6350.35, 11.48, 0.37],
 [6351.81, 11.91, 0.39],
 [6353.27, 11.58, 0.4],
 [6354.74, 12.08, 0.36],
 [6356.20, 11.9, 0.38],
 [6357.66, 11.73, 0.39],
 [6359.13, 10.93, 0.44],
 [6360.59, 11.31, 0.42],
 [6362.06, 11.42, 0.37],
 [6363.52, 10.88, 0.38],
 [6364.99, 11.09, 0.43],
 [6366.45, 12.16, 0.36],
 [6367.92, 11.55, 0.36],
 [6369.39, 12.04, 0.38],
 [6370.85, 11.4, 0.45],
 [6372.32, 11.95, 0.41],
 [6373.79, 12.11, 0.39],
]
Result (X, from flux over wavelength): 11.91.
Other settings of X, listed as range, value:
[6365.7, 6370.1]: 12.16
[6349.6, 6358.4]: 12.08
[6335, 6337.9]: 12.13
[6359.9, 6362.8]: 11.42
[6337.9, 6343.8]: 11.83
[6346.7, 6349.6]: 11.72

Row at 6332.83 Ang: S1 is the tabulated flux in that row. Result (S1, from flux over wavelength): 12.03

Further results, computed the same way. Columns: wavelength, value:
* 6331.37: 11.59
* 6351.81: 11.91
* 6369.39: 12.04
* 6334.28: 11.2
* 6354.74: 12.08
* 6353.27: 11.58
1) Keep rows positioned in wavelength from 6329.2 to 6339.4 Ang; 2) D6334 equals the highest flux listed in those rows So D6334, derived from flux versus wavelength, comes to 12.13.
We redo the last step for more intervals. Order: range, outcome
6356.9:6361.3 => 11.73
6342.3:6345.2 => 11.74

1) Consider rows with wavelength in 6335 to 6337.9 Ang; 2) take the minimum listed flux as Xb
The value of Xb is 11.69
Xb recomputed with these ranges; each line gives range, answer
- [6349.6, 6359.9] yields 10.93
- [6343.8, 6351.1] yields 11.35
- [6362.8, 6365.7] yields 10.88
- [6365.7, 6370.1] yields 11.55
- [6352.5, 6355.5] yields 11.58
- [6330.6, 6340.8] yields 11.2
